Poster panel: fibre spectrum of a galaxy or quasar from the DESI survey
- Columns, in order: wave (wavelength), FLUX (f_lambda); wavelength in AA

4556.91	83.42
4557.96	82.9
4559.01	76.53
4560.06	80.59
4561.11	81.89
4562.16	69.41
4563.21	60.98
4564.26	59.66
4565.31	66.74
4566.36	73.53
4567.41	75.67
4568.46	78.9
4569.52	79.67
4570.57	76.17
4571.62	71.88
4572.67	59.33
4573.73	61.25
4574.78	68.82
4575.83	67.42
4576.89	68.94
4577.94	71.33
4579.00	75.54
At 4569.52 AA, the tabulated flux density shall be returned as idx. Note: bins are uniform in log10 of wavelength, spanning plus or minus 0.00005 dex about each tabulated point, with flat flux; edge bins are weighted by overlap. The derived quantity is 79.67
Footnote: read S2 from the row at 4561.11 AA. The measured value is 81.89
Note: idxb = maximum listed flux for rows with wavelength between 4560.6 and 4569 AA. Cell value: 81.89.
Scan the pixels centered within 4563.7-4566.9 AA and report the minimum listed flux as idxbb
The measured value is 59.66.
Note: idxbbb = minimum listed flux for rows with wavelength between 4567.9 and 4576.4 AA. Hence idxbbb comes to 59.33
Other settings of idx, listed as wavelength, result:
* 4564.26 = 59.66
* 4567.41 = 75.67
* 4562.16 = 69.41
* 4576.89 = 68.94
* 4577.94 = 71.33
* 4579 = 75.54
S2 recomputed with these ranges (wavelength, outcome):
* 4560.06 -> 80.59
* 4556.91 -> 83.42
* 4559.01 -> 76.53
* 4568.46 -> 78.9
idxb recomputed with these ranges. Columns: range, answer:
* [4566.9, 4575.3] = 79.67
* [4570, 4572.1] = 76.17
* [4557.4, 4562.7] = 82.9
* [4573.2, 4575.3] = 68.82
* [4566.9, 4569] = 78.9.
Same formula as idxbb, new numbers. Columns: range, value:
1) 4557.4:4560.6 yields 76.53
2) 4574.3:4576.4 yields 67.42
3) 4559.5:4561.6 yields 80.59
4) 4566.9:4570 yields 75.67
